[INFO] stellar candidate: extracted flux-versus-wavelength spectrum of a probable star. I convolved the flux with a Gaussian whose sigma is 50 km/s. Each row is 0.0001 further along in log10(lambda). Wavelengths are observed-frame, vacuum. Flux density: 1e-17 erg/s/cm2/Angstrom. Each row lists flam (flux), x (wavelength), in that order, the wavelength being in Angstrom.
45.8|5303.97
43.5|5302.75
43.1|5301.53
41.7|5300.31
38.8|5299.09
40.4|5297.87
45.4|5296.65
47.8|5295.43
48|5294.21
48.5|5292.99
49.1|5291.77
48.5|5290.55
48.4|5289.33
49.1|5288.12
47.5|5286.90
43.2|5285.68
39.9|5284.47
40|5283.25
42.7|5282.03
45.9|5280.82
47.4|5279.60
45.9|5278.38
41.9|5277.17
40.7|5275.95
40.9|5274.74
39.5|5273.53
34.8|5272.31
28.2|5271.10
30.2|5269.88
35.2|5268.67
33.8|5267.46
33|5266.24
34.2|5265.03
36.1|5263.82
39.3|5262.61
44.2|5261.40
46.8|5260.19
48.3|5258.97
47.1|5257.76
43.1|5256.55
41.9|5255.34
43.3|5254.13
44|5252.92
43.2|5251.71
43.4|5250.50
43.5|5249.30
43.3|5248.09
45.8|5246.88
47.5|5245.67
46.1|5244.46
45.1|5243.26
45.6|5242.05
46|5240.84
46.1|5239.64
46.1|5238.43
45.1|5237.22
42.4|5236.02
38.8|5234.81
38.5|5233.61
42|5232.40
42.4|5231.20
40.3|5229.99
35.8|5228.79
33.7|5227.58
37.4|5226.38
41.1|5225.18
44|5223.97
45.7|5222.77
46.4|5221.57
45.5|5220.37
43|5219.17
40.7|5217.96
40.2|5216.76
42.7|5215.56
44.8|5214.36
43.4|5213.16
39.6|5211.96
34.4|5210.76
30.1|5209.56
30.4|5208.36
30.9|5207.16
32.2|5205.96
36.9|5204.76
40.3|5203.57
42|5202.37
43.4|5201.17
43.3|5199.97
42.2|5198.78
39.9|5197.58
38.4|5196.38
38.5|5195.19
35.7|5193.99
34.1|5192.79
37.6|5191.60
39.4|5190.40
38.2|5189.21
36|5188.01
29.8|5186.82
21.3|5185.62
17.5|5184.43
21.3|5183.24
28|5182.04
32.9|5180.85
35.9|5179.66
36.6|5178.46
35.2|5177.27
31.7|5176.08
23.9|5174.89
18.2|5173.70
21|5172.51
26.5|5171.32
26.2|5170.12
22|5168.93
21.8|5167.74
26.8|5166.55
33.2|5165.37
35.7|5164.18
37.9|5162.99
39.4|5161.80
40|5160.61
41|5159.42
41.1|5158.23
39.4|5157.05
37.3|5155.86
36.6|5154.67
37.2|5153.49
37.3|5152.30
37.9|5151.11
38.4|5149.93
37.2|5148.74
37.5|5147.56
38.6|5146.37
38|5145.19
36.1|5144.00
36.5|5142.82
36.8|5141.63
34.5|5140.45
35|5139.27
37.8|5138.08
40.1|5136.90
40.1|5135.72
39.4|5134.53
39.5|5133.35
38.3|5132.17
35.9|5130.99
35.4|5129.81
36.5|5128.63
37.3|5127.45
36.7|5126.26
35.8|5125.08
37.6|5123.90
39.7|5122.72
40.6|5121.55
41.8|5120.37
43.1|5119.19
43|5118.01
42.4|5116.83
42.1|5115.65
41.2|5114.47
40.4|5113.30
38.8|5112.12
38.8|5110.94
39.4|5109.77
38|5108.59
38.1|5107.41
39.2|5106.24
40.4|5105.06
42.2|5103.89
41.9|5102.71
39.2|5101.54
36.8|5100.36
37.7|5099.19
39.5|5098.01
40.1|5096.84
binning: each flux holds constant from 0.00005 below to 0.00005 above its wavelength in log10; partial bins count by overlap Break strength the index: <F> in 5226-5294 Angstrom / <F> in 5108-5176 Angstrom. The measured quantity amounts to 1.16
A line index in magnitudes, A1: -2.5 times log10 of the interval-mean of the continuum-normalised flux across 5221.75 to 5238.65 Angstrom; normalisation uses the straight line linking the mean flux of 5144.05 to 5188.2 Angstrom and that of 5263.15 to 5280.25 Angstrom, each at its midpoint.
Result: -0.16 mag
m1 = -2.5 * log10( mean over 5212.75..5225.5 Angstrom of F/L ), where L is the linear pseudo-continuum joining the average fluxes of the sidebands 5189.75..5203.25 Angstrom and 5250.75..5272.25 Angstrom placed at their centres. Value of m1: -0.10 mag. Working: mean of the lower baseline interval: 39.5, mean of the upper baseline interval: 39.5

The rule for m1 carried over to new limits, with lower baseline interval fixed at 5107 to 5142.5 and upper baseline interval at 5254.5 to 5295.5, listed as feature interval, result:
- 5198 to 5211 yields 0.097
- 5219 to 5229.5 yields -0.011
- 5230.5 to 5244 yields -0.058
